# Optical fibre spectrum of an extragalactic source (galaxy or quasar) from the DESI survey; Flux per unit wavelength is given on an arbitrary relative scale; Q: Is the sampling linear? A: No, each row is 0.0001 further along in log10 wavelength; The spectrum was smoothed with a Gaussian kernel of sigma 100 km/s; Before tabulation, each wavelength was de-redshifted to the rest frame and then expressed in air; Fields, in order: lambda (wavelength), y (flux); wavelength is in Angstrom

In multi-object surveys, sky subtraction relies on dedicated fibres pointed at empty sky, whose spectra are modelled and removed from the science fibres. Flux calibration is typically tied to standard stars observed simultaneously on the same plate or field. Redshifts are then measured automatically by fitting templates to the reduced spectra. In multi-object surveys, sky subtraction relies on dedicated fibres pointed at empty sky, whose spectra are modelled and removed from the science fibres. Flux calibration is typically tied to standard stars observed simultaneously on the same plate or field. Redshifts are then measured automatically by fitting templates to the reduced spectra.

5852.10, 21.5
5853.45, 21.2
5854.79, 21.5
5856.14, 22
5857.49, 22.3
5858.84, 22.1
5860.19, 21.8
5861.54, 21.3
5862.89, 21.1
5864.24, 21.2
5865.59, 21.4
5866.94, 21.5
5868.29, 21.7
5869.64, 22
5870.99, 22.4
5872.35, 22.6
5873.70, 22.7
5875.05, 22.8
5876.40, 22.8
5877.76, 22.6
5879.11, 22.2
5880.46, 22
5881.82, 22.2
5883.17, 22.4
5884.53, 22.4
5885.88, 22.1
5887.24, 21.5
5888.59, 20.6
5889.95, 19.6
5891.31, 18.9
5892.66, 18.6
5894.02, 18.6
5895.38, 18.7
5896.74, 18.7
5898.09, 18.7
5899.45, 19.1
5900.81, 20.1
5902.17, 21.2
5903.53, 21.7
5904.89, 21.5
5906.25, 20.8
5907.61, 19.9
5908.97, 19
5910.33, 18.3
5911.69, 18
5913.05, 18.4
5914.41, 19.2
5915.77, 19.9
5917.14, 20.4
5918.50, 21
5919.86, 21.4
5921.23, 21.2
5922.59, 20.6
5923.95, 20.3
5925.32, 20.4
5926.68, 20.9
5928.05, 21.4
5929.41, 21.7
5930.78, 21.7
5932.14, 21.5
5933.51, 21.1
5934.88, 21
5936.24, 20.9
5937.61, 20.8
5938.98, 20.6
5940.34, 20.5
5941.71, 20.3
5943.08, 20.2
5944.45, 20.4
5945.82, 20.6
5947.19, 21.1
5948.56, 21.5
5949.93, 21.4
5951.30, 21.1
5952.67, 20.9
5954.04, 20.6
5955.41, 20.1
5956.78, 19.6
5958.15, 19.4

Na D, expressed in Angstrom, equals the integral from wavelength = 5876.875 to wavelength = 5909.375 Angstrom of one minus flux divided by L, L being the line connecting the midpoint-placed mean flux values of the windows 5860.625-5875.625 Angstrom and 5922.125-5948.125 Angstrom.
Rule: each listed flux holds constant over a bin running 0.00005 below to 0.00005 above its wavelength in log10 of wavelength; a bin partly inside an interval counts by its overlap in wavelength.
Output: 1.4 Angstrom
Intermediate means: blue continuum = 21.9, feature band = 20.6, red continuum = 20.8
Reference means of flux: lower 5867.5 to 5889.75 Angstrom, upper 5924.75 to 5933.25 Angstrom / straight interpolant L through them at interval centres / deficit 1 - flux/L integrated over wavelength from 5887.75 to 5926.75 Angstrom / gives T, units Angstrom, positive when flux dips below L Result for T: 3.23 Angstrom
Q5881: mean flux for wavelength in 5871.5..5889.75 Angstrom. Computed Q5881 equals 22.2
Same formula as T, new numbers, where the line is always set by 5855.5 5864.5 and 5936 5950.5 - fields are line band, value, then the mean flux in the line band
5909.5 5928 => 0.86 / 20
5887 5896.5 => 0.87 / 19.4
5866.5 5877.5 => -0.40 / 22.3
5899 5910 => 0.42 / 20.4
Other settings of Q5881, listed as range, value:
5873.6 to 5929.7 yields 20.6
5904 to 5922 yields 19.9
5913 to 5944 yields 20.7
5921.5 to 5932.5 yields 21.1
